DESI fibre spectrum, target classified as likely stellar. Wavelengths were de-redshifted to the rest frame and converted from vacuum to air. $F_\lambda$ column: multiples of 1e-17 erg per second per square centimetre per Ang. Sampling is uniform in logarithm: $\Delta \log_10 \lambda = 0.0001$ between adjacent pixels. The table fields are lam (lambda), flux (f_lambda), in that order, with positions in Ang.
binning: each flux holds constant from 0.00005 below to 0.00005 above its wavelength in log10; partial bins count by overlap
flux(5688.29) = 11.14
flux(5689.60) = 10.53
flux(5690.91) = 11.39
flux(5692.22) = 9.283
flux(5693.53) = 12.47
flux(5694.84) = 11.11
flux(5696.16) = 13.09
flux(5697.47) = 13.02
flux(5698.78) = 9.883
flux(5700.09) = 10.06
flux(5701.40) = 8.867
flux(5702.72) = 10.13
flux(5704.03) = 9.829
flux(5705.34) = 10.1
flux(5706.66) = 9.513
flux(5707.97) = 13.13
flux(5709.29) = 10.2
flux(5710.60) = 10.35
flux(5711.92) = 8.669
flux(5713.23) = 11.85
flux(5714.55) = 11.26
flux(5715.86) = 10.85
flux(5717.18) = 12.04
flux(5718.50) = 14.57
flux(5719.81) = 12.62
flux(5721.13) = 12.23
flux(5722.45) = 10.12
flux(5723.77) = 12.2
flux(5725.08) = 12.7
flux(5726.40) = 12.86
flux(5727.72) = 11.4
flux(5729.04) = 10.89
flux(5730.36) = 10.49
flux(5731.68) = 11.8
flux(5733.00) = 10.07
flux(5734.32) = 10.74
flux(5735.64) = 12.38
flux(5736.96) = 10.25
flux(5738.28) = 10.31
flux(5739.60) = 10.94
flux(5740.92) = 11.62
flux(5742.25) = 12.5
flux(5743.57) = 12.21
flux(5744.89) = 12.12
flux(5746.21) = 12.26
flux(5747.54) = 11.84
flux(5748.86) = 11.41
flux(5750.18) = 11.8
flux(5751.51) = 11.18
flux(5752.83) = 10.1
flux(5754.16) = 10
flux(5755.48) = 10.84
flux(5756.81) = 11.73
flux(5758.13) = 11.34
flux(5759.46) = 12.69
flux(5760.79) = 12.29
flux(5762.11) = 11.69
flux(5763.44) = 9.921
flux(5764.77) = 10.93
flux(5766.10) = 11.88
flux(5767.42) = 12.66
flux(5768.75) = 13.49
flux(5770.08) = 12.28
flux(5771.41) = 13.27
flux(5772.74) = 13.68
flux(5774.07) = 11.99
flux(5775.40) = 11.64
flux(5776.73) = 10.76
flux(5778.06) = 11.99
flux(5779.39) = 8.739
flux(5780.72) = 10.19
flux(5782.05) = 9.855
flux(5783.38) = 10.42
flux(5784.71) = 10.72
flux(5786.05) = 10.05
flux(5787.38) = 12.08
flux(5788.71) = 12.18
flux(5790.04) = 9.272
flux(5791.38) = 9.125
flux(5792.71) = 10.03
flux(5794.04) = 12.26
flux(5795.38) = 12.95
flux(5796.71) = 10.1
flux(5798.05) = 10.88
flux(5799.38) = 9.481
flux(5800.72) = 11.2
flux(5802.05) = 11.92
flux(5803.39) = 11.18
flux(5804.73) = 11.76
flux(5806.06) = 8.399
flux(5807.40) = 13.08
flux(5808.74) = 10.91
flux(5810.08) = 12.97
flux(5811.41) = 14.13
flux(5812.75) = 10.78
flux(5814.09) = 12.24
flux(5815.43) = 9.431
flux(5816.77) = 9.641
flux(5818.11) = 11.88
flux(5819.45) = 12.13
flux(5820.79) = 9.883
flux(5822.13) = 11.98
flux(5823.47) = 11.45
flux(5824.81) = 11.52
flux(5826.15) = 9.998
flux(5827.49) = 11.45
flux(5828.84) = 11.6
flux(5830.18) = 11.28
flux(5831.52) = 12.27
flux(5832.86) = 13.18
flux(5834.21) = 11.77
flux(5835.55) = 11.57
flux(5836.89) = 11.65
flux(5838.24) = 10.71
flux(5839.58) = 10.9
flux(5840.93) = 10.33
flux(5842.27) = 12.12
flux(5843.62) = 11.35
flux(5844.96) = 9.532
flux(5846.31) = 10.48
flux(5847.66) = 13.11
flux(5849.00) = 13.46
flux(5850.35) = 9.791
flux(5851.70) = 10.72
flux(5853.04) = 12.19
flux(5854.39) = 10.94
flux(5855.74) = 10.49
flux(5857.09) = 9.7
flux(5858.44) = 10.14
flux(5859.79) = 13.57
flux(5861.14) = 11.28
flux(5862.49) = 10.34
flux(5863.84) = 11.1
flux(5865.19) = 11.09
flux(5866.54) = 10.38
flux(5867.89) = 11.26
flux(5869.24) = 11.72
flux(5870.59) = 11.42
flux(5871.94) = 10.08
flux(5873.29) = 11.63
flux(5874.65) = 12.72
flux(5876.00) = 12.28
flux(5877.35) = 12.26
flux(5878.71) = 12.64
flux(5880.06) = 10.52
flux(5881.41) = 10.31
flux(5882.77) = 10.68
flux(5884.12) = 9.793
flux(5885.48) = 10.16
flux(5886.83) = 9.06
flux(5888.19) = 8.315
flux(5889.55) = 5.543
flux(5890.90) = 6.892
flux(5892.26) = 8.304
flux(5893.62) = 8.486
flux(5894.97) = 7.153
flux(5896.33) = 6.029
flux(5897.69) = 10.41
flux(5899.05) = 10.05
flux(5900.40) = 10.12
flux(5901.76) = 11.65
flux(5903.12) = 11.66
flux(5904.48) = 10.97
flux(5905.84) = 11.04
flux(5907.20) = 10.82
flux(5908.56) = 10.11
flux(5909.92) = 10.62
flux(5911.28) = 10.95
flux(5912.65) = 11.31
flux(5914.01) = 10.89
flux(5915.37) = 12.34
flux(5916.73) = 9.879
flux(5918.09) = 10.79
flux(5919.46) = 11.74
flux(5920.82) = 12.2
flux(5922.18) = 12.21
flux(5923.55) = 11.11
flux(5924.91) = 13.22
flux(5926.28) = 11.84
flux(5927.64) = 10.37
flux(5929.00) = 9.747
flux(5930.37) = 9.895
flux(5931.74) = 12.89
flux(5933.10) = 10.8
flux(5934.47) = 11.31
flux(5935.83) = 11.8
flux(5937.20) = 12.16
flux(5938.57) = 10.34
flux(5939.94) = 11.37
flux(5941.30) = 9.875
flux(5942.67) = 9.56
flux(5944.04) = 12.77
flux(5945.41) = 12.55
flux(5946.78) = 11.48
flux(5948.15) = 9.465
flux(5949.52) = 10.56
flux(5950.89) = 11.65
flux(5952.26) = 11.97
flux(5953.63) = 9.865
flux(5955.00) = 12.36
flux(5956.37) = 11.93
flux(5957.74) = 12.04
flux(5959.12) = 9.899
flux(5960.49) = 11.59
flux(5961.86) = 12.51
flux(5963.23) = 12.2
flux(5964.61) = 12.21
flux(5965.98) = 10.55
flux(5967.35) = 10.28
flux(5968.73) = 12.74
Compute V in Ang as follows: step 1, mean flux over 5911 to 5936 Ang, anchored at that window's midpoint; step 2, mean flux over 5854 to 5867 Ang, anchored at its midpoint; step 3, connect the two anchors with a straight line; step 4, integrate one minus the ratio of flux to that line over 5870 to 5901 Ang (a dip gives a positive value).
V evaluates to 3.6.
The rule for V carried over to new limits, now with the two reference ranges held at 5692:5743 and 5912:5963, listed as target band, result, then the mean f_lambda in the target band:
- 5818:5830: -0.04 Ang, 11.3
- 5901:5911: 0.29 Ang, 11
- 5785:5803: 0.57 Ang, 10.9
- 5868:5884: -0.18 Ang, 11.4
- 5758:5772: -1.03 Ang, 12.1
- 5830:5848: -0.24 Ang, 11.4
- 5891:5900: 2.34 Ang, 8.36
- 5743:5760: -0.40 Ang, 11.5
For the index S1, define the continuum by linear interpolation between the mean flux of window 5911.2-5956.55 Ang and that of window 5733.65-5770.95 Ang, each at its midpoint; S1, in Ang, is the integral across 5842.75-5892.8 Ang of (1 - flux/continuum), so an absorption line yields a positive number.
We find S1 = 3.0 Ang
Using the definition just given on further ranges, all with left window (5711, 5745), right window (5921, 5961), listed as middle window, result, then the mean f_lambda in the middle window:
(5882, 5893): 2.64 Ang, 8.6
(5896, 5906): 0.86 Ang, 10.3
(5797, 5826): 0.45 Ang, 11.2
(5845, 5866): 0.36 Ang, 11.2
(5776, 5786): 0.94 Ang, 10.4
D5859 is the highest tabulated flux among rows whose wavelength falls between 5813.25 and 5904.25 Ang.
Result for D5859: 13.57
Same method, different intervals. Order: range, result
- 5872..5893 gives 12.72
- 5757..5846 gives 14.13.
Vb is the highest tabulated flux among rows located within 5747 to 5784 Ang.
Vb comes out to 13.68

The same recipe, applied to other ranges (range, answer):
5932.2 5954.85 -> 12.77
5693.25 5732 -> 14.57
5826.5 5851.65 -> 13.46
